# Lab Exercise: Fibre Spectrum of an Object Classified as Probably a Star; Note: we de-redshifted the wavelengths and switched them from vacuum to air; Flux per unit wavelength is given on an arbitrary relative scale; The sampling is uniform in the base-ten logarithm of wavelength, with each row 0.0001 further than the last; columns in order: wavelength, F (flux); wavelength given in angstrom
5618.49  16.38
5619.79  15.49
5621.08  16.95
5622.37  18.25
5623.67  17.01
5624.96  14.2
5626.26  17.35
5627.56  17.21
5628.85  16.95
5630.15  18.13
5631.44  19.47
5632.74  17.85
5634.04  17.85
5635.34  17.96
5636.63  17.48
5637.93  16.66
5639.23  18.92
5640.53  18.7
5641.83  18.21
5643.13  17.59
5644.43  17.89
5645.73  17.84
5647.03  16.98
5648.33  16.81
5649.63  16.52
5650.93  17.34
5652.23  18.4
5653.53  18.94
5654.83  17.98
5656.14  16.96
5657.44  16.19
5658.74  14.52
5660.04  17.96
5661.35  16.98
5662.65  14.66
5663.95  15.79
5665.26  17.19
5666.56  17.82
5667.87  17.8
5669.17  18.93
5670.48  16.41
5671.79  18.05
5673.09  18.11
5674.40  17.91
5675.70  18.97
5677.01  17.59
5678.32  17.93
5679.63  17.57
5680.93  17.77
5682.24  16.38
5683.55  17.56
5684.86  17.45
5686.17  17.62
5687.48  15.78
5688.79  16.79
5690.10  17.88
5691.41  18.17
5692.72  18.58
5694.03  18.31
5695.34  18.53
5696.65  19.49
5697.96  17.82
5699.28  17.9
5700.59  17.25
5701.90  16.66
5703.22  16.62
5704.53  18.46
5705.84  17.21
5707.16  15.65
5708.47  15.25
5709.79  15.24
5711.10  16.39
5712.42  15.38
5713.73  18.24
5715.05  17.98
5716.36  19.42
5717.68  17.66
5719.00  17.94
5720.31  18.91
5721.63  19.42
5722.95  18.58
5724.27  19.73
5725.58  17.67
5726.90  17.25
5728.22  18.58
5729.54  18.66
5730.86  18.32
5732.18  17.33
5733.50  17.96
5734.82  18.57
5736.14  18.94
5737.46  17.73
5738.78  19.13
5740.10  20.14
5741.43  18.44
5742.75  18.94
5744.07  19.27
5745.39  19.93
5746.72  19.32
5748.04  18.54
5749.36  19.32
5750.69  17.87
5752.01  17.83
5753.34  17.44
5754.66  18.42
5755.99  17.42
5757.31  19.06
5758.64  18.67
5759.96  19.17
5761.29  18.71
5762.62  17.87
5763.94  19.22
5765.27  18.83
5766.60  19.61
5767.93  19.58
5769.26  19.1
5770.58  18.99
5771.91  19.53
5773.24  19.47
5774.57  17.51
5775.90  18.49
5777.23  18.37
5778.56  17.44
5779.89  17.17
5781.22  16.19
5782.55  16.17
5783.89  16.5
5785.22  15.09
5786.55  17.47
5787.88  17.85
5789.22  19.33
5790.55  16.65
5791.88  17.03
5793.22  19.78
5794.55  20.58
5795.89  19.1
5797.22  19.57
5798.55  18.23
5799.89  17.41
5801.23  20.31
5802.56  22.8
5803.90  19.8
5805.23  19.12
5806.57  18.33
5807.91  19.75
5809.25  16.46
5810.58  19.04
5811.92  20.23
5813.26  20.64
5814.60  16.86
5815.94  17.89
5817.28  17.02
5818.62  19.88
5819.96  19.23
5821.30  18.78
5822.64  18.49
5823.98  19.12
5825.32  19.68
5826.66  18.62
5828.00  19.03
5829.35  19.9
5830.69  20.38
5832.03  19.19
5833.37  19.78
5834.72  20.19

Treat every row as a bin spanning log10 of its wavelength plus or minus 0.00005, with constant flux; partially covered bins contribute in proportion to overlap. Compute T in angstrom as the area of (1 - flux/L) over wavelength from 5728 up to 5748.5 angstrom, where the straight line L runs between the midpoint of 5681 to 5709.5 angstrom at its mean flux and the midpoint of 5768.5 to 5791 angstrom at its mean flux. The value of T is -1.4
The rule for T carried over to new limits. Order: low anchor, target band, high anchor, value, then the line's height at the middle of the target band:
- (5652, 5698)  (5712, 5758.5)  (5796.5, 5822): -0.7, 18.2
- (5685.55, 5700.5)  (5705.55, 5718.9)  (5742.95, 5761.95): 0.9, 18.1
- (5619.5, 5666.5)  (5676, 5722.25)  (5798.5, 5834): 0.9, 17.9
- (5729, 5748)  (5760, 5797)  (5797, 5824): 1.3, 18.9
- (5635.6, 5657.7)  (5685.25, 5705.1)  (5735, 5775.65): 0.5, 18.2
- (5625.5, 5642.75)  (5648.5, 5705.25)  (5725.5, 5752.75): 2.1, 18.2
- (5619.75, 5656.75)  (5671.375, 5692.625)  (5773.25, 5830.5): 0.2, 17.8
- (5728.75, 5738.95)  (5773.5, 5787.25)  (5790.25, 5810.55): 1.2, 18.8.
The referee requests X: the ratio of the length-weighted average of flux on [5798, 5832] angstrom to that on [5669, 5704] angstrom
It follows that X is 1.08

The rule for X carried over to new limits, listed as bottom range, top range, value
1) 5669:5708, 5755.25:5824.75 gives 1.05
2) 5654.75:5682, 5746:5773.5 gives 1.09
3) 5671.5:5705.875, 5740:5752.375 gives 1.07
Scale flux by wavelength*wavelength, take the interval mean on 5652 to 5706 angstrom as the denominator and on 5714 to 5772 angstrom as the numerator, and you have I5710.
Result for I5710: 1.09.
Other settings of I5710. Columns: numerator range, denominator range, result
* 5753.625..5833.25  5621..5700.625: 1.11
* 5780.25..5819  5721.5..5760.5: 1.01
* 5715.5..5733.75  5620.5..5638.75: 1.09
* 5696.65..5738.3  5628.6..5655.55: 1.02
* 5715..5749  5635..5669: 1.11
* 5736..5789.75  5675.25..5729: 1.06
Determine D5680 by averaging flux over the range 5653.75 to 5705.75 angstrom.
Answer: 17.5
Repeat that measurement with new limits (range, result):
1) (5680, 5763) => 18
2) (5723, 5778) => 18.7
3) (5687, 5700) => 18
